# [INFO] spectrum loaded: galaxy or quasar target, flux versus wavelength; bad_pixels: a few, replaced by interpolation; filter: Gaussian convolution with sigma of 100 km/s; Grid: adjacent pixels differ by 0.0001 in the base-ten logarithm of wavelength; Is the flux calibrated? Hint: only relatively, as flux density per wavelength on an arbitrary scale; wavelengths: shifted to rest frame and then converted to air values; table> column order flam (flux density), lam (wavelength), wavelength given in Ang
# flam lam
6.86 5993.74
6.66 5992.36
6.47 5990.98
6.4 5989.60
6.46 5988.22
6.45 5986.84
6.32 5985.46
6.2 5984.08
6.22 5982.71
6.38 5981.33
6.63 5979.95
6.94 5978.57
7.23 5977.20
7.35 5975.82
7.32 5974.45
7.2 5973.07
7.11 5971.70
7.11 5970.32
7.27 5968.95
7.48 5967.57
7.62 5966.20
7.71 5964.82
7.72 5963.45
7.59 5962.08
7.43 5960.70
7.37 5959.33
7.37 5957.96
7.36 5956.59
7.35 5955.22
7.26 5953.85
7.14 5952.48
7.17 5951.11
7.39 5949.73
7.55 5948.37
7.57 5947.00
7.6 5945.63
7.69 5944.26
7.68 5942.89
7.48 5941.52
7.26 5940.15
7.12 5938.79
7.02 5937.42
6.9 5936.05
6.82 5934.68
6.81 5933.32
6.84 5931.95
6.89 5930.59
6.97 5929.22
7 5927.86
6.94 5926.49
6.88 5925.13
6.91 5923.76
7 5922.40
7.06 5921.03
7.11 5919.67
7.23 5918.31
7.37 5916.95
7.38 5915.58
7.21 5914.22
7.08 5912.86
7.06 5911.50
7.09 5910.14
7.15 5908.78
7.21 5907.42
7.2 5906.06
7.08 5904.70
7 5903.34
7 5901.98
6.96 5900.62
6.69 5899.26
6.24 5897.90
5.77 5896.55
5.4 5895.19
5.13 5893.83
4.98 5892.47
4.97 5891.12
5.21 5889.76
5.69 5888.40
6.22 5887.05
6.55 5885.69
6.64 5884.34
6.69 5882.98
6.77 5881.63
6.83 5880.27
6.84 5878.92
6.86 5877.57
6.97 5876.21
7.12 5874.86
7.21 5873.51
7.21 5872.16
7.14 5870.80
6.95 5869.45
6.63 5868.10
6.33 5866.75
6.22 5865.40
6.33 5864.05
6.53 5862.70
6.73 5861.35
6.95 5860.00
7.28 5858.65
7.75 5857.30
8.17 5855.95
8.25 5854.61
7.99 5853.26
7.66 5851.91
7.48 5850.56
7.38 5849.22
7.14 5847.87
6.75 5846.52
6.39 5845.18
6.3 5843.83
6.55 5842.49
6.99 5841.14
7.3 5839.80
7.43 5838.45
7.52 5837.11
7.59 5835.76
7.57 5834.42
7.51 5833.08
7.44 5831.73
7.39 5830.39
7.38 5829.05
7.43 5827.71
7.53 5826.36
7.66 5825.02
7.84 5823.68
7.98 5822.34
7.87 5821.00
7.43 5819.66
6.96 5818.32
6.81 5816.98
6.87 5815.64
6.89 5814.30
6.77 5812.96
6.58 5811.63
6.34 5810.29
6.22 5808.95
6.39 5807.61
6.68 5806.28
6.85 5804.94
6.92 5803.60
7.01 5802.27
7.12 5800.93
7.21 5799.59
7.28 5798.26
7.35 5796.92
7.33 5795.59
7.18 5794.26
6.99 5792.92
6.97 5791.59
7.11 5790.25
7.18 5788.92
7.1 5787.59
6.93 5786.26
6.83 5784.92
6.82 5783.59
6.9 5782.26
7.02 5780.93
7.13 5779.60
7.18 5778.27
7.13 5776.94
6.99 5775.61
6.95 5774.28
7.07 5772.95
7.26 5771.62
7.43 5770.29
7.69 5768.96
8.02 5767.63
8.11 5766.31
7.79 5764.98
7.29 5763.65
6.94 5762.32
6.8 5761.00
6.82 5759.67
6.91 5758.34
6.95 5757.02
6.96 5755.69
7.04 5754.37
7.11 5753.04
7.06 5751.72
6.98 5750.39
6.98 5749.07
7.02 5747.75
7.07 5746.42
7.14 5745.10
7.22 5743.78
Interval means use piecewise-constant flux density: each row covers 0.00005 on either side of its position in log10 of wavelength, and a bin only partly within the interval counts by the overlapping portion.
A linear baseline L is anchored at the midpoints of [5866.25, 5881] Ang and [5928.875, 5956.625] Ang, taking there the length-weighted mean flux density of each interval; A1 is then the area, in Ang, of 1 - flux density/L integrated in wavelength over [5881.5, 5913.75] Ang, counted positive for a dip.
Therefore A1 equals 2.9 Ang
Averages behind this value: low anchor 6.92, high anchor 7.23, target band 6.41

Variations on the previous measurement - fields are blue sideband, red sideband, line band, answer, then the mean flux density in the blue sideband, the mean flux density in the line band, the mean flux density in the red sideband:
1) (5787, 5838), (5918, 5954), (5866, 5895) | 3.05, 7.17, 6.41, 7.16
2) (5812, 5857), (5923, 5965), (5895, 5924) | 1.32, 7.34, 6.95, 7.25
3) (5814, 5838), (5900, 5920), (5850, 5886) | 1.22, 7.43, 7.04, 7.14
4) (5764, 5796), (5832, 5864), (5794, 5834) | 0.49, 7.21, 7.14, 7.25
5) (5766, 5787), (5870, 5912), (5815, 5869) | -3.21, 7.2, 7.23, 6.54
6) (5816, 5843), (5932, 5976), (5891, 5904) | 2.31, 7.41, 6.06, 7.33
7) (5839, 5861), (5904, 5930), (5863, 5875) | 0.74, 7.26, 6.77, 7.1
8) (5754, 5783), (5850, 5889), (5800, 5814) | 0.80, 7.2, 6.7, 6.97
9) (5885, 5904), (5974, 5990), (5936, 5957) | -3.21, 5.99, 7.36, 6.65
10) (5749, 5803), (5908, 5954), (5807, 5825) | 0.32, 7.15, 7.02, 7.16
